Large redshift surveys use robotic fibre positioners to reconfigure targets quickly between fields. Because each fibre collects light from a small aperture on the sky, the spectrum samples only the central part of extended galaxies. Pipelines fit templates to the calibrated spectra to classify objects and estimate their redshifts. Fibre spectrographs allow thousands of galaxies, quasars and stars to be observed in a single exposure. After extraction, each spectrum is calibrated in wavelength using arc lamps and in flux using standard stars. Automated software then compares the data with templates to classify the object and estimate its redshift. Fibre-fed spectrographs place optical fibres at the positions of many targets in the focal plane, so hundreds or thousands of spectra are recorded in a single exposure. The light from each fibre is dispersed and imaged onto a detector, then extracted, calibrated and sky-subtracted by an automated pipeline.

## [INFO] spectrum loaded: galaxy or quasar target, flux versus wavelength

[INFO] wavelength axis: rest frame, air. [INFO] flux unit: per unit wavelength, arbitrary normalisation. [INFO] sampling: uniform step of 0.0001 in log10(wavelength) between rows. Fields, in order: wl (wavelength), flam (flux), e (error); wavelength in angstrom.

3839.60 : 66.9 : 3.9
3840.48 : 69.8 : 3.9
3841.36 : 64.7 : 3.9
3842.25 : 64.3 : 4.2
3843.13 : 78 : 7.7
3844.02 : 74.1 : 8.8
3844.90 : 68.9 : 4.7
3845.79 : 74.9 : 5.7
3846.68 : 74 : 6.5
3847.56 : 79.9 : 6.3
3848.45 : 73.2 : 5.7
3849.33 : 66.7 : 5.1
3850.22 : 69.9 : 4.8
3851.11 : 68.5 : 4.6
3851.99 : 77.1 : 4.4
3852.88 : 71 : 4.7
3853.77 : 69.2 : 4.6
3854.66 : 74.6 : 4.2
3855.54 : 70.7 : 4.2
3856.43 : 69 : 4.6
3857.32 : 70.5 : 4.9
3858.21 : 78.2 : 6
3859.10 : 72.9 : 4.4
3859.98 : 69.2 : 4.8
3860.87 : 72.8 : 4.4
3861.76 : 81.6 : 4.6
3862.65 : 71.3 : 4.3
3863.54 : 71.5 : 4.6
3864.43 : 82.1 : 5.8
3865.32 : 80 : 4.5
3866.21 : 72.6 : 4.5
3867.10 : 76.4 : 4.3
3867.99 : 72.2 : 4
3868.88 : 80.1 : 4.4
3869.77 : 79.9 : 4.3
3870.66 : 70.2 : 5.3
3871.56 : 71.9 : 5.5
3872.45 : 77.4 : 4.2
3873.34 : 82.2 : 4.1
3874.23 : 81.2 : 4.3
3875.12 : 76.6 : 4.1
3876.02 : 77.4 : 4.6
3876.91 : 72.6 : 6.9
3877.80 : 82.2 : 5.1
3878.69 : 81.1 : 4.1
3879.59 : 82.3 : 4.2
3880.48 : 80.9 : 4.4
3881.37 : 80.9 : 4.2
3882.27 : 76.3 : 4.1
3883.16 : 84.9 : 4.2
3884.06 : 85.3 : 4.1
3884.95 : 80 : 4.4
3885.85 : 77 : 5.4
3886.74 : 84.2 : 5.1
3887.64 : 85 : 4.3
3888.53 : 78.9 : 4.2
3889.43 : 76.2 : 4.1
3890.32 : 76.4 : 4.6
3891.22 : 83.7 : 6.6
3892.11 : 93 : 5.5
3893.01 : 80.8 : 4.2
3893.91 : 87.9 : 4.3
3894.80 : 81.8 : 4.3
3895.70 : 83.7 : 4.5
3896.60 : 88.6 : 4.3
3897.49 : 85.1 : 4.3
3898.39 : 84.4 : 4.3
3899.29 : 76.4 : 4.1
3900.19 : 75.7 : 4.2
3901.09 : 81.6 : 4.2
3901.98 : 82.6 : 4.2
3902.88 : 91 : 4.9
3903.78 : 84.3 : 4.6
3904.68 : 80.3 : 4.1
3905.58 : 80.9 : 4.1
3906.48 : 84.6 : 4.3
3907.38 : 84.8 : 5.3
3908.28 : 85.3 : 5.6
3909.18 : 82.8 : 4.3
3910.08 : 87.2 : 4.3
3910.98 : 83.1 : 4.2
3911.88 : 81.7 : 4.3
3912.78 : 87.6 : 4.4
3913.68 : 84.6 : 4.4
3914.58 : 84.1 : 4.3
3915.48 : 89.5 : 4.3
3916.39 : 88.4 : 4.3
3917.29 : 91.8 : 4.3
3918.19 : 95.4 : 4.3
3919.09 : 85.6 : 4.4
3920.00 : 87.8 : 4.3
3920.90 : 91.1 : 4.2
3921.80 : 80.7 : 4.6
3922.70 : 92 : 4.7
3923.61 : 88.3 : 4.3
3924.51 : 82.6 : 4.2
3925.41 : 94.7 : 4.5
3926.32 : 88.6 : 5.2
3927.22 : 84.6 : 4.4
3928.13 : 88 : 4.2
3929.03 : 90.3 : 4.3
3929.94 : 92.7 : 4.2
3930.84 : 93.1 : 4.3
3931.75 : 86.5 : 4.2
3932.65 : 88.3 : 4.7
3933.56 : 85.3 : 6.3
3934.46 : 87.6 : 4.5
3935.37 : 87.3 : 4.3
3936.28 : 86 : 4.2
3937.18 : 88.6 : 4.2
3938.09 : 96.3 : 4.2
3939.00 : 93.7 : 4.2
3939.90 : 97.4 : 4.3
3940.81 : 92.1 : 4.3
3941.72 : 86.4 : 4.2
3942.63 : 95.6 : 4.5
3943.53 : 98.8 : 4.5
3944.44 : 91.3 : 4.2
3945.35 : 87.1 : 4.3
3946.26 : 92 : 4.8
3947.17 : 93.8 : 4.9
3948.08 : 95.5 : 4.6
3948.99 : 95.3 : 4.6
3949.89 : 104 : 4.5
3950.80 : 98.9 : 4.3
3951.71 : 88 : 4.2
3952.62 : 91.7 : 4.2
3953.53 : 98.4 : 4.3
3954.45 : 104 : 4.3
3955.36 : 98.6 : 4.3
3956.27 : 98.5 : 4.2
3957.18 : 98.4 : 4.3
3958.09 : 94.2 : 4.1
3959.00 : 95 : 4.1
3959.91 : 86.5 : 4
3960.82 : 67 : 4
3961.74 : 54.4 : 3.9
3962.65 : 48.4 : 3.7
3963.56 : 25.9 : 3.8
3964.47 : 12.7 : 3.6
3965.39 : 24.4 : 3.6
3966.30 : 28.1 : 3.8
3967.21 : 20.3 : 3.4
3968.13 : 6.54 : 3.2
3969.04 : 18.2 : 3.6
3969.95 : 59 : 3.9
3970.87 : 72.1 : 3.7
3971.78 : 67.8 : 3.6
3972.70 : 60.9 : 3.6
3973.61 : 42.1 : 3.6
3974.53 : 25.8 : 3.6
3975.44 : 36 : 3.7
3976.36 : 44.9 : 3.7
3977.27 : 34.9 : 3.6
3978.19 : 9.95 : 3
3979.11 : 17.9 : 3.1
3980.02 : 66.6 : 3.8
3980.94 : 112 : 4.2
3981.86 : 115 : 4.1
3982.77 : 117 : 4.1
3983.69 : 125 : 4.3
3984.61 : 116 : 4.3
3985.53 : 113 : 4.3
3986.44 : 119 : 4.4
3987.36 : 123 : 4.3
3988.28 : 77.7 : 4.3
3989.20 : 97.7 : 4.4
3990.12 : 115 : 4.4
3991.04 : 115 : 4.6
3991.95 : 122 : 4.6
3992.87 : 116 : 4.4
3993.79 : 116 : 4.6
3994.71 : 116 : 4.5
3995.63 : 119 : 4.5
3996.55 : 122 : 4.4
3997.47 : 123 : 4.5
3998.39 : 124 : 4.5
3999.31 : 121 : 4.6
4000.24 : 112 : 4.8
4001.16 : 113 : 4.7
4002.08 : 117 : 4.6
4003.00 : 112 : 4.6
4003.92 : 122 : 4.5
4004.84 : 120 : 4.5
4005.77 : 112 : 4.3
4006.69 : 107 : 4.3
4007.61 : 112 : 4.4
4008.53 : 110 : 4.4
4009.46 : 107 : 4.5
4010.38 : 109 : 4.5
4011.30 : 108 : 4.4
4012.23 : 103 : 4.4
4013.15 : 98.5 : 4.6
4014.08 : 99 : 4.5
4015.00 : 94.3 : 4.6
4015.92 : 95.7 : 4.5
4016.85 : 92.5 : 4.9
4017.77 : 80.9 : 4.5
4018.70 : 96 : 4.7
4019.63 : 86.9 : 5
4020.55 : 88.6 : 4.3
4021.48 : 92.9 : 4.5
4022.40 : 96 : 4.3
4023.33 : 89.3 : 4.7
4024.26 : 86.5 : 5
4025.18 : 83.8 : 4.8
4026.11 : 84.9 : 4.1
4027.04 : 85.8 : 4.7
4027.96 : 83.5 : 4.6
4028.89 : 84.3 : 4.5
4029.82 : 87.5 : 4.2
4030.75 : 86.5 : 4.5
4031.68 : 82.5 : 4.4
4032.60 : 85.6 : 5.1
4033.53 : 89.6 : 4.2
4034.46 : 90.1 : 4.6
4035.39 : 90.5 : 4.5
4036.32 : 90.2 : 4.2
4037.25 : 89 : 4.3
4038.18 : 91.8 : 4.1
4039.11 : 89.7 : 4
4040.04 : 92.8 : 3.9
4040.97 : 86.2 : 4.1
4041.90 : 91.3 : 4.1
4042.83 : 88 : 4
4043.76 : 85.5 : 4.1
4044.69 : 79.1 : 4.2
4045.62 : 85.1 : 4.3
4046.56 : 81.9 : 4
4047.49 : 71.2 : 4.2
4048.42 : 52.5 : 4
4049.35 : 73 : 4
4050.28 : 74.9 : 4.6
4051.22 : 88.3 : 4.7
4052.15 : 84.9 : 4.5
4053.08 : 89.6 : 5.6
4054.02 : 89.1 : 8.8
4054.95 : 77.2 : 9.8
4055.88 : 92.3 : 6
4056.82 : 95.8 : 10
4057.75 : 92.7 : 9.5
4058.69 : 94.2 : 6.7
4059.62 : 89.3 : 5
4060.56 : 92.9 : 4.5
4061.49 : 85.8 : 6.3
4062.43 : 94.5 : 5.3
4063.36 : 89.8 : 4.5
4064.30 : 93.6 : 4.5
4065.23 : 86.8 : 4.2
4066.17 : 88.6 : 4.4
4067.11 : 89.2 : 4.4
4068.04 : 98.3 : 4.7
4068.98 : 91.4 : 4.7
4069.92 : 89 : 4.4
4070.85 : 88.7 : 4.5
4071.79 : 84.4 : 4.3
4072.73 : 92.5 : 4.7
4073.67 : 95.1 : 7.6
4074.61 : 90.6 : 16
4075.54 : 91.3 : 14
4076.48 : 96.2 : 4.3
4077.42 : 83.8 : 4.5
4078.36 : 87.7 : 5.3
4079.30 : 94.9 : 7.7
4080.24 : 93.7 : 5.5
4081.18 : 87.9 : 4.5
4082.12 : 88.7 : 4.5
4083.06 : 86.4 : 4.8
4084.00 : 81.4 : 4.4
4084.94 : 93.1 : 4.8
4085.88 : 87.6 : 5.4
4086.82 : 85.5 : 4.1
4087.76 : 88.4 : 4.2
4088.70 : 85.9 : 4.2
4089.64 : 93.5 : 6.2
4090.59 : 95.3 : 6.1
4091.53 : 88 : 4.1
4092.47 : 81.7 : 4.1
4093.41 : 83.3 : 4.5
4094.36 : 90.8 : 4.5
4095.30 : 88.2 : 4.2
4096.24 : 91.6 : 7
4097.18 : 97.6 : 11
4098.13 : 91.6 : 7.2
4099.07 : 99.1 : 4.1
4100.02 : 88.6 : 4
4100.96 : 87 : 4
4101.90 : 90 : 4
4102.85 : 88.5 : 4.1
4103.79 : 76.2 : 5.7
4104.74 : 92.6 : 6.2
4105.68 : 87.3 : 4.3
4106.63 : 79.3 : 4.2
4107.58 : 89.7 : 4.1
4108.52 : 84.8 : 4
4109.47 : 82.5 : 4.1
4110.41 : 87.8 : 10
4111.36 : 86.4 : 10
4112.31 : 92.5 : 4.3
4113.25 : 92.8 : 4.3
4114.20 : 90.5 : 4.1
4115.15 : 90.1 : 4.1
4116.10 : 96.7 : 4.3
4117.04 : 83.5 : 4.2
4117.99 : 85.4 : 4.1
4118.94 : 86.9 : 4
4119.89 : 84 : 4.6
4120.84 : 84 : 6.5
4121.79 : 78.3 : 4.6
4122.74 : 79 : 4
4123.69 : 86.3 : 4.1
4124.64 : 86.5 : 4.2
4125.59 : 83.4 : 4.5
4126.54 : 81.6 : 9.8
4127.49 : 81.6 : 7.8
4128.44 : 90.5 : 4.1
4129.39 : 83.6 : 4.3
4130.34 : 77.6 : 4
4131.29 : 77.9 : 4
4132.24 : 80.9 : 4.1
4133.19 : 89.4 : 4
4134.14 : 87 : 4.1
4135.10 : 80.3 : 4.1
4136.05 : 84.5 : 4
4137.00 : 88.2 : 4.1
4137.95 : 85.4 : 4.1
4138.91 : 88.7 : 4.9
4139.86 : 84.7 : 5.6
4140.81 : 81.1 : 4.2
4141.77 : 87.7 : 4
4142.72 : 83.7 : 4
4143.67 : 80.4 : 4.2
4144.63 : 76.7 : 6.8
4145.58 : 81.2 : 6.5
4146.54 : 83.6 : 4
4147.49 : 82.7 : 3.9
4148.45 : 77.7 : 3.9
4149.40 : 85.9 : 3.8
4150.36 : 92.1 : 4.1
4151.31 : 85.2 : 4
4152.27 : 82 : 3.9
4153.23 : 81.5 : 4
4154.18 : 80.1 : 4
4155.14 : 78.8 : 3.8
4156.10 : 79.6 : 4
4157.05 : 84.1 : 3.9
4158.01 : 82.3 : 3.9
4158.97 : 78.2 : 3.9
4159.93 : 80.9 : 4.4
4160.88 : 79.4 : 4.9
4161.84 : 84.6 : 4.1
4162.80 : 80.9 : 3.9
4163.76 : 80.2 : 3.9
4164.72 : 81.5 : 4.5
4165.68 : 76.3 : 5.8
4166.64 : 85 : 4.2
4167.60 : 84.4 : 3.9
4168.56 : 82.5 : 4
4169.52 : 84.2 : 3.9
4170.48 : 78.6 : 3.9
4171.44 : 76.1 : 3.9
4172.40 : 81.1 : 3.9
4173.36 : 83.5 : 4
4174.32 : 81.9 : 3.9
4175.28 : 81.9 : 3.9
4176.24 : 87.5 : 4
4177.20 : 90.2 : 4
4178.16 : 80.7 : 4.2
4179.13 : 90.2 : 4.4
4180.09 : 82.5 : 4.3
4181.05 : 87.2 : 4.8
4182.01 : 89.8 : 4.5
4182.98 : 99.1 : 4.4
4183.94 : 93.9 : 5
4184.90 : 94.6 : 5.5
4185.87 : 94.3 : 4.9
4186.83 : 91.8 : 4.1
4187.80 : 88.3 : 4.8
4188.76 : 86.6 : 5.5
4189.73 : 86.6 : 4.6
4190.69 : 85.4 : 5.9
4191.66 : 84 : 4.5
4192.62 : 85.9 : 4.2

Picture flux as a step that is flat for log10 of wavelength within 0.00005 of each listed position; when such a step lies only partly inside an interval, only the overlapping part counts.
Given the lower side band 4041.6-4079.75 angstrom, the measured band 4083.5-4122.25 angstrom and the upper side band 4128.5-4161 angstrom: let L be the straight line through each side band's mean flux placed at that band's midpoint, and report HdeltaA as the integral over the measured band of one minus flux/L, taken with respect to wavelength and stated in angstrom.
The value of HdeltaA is -1.3 angstrom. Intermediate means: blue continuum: 87.3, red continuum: 82.9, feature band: 88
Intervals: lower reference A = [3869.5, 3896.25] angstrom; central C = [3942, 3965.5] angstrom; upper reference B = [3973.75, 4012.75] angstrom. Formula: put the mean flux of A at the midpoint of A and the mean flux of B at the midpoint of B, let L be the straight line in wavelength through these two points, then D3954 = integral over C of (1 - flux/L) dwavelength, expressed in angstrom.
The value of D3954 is 2.5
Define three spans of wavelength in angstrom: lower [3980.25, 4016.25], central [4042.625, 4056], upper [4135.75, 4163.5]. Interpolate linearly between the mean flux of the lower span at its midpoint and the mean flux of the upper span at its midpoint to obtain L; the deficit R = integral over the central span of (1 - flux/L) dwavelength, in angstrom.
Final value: 2.8 angstrom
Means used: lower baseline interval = 112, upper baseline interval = 82.8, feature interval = 80.4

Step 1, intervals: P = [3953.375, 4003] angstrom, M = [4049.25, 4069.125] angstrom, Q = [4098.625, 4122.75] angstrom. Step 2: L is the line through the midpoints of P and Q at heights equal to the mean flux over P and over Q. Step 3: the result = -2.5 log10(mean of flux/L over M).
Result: -0.05 mag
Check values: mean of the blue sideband 81.4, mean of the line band 89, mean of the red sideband 87.2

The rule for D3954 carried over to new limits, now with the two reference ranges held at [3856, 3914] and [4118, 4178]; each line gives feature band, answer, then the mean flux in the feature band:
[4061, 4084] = -2.3 angstrom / 90.2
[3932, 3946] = -1.8 angstrom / 90.8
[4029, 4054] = -0.9 angstrom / 84.6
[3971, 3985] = 2.6 angstrom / 66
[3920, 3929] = -0.8 angstrom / 88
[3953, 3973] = 4.9 angstrom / 60.9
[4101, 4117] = -1.0 angstrom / 87.9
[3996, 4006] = -4.5 angstrom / 118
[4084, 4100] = -1.5 angstrom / 89.8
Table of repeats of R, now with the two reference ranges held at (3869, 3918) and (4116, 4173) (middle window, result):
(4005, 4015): -2.9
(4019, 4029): -0.6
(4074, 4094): -1.5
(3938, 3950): -1.7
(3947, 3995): 3.1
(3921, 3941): -1.7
